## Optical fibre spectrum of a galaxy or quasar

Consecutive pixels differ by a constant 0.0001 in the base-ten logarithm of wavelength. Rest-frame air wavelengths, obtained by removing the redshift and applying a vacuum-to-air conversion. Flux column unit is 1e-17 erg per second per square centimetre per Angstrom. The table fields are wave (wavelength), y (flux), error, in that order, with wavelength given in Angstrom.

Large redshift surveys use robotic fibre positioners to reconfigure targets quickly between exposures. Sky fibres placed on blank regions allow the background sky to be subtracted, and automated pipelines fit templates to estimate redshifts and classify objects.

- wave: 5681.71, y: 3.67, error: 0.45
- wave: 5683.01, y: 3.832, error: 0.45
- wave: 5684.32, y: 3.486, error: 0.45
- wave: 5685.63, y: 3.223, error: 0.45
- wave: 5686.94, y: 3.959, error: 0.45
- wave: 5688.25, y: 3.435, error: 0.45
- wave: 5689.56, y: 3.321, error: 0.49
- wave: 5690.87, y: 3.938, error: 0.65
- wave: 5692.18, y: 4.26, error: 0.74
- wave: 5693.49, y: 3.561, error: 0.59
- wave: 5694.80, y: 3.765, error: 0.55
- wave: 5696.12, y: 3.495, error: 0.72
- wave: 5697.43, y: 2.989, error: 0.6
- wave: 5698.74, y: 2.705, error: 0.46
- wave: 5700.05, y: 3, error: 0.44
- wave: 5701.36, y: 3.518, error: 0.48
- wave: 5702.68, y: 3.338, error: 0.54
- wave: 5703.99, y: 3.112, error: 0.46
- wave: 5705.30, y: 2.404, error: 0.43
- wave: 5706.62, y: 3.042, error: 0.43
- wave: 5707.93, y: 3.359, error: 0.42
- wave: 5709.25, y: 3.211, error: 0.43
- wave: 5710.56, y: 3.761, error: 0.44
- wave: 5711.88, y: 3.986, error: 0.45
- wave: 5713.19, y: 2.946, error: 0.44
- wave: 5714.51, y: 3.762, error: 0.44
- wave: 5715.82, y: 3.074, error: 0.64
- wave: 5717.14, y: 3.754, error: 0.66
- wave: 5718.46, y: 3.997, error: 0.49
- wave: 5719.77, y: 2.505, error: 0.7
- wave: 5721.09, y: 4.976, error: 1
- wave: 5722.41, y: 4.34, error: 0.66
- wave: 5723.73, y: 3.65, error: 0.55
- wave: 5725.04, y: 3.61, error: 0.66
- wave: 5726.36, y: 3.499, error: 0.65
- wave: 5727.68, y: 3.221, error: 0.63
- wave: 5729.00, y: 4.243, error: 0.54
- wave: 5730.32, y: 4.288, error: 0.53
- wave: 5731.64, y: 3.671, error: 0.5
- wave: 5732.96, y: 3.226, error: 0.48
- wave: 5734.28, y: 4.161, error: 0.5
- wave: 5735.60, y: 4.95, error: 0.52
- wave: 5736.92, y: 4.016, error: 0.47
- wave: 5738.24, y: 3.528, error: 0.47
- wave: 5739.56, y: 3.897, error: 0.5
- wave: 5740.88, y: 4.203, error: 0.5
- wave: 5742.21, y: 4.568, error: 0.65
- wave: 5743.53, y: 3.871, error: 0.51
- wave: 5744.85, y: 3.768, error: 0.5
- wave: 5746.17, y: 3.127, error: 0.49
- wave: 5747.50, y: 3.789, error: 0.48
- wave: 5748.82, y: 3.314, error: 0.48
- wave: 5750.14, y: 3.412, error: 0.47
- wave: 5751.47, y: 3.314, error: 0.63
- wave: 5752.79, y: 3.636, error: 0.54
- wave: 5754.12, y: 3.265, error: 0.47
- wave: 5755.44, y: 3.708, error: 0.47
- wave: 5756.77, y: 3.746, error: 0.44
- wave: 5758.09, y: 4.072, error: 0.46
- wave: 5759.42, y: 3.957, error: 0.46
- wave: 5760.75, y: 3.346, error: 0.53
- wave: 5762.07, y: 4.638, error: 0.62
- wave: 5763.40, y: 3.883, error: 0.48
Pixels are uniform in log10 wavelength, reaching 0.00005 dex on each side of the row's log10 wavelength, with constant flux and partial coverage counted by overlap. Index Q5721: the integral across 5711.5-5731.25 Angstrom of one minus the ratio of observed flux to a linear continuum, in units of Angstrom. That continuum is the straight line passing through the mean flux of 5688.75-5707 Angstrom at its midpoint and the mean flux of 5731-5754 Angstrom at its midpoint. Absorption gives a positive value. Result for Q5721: -0.9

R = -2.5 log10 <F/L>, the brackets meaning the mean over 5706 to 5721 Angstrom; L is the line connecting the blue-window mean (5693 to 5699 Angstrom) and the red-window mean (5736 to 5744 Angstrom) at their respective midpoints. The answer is 0.048 mag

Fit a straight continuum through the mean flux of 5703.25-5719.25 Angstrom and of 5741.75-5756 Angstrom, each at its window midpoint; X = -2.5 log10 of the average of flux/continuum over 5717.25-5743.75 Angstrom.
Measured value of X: -0.13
